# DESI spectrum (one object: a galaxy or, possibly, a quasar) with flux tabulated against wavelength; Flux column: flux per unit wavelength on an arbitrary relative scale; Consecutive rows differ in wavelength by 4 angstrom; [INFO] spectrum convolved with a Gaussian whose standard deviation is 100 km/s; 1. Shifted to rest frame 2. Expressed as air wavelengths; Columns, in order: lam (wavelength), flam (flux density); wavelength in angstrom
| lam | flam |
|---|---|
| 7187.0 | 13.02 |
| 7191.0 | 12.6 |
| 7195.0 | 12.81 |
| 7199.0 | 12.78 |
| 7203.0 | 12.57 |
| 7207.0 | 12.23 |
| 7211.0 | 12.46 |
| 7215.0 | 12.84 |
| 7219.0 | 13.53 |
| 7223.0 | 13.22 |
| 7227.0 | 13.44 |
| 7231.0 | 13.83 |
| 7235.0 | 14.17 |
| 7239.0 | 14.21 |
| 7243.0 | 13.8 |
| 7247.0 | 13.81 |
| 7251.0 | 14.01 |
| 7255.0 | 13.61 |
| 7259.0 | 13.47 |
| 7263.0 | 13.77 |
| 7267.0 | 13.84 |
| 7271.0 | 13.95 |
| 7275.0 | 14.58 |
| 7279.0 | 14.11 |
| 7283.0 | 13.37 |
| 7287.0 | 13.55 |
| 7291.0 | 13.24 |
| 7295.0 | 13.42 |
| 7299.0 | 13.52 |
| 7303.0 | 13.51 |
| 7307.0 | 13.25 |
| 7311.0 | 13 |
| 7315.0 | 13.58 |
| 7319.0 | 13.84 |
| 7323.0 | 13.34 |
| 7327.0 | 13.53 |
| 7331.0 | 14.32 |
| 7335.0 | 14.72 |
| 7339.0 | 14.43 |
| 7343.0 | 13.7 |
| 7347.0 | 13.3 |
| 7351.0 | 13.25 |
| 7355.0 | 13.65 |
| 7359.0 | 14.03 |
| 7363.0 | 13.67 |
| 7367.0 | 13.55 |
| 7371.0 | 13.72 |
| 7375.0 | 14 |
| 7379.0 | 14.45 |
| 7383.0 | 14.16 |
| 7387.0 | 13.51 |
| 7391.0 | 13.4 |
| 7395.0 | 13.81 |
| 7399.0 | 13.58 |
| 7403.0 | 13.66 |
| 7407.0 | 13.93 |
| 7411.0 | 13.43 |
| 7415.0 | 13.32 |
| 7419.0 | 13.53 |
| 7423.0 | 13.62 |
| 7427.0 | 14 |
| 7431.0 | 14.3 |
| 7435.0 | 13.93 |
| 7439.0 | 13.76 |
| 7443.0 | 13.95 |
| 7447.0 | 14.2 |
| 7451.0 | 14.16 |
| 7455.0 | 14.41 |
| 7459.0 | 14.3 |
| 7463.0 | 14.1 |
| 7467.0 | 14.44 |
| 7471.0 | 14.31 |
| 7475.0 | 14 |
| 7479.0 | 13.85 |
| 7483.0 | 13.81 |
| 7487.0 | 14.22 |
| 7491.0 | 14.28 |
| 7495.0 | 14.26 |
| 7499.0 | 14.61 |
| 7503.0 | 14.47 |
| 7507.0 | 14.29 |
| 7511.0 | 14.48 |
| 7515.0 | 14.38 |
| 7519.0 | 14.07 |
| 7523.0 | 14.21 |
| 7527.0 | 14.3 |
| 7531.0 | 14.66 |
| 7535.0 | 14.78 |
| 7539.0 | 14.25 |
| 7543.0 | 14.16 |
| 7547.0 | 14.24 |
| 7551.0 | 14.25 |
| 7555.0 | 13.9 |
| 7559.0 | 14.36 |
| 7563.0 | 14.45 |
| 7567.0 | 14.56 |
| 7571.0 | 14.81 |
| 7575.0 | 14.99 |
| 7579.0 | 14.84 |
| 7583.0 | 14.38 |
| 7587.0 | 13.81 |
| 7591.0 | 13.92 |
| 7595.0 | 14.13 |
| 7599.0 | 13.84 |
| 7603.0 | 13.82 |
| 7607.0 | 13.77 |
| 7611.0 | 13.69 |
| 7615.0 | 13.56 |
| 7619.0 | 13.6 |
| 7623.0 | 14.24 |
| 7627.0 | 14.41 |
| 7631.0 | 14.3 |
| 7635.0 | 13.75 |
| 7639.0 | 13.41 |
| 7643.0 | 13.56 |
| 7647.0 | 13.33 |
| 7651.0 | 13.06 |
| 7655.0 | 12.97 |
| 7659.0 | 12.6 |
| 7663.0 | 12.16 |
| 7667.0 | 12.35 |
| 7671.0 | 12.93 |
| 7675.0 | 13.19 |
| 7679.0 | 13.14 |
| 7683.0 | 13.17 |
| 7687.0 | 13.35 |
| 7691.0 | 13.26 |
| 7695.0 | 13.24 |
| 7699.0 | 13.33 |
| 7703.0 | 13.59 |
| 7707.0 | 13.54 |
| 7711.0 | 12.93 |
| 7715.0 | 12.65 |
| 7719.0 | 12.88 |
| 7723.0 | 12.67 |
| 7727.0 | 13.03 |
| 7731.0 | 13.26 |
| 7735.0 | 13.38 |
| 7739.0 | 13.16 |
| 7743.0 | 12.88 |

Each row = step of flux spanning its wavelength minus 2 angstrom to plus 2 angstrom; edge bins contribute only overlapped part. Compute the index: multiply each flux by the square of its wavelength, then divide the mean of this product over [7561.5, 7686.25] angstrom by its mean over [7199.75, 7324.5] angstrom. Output 1.1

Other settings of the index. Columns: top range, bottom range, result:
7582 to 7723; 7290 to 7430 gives 1.06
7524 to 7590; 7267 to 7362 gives 1.12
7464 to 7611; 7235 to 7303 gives 1.11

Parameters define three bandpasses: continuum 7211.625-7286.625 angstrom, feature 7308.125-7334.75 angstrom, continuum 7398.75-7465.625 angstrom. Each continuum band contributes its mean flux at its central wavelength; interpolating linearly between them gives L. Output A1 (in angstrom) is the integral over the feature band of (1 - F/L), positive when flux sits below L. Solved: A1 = 0.3 angstrom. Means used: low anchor 13.7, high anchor 13.9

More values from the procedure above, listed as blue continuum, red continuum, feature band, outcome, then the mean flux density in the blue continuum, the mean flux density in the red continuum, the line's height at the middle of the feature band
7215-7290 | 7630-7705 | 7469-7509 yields -2.33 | 13.8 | 13.2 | 13.4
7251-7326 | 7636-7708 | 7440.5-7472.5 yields -1.97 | 13.6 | 13.1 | 13.4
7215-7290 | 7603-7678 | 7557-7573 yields -1.29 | 13.8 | 13.4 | 13.5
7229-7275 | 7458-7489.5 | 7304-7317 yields 0.61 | 13.9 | 14.1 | 14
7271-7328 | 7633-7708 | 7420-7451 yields -1.26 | 13.6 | 13.1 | 13.4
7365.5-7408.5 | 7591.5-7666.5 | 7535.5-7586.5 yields -3.02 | 13.8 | 13.5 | 13.6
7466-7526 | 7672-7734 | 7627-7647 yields -0.41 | 14.2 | 13.1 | 13.5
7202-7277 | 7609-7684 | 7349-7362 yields -0.14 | 13.6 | 13.3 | 13.5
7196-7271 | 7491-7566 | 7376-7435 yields 0.79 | 13.4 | 14.3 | 14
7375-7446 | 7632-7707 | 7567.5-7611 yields -2.80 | 13.8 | 13.2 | 13.4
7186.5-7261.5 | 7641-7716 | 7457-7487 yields -2.16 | 13.3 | 13.1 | 13.2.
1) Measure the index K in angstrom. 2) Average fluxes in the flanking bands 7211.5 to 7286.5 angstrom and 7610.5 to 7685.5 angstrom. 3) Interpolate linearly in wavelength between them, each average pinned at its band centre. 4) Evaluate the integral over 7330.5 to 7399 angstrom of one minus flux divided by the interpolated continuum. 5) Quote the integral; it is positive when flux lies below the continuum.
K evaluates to -1.2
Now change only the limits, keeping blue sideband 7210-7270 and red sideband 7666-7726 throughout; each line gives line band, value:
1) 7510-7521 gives -0.82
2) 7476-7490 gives -0.68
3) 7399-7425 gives -0.30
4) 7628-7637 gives -0.62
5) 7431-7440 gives -0.38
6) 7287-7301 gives 0.15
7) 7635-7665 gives 0.19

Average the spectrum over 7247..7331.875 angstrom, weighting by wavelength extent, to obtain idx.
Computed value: 13.7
